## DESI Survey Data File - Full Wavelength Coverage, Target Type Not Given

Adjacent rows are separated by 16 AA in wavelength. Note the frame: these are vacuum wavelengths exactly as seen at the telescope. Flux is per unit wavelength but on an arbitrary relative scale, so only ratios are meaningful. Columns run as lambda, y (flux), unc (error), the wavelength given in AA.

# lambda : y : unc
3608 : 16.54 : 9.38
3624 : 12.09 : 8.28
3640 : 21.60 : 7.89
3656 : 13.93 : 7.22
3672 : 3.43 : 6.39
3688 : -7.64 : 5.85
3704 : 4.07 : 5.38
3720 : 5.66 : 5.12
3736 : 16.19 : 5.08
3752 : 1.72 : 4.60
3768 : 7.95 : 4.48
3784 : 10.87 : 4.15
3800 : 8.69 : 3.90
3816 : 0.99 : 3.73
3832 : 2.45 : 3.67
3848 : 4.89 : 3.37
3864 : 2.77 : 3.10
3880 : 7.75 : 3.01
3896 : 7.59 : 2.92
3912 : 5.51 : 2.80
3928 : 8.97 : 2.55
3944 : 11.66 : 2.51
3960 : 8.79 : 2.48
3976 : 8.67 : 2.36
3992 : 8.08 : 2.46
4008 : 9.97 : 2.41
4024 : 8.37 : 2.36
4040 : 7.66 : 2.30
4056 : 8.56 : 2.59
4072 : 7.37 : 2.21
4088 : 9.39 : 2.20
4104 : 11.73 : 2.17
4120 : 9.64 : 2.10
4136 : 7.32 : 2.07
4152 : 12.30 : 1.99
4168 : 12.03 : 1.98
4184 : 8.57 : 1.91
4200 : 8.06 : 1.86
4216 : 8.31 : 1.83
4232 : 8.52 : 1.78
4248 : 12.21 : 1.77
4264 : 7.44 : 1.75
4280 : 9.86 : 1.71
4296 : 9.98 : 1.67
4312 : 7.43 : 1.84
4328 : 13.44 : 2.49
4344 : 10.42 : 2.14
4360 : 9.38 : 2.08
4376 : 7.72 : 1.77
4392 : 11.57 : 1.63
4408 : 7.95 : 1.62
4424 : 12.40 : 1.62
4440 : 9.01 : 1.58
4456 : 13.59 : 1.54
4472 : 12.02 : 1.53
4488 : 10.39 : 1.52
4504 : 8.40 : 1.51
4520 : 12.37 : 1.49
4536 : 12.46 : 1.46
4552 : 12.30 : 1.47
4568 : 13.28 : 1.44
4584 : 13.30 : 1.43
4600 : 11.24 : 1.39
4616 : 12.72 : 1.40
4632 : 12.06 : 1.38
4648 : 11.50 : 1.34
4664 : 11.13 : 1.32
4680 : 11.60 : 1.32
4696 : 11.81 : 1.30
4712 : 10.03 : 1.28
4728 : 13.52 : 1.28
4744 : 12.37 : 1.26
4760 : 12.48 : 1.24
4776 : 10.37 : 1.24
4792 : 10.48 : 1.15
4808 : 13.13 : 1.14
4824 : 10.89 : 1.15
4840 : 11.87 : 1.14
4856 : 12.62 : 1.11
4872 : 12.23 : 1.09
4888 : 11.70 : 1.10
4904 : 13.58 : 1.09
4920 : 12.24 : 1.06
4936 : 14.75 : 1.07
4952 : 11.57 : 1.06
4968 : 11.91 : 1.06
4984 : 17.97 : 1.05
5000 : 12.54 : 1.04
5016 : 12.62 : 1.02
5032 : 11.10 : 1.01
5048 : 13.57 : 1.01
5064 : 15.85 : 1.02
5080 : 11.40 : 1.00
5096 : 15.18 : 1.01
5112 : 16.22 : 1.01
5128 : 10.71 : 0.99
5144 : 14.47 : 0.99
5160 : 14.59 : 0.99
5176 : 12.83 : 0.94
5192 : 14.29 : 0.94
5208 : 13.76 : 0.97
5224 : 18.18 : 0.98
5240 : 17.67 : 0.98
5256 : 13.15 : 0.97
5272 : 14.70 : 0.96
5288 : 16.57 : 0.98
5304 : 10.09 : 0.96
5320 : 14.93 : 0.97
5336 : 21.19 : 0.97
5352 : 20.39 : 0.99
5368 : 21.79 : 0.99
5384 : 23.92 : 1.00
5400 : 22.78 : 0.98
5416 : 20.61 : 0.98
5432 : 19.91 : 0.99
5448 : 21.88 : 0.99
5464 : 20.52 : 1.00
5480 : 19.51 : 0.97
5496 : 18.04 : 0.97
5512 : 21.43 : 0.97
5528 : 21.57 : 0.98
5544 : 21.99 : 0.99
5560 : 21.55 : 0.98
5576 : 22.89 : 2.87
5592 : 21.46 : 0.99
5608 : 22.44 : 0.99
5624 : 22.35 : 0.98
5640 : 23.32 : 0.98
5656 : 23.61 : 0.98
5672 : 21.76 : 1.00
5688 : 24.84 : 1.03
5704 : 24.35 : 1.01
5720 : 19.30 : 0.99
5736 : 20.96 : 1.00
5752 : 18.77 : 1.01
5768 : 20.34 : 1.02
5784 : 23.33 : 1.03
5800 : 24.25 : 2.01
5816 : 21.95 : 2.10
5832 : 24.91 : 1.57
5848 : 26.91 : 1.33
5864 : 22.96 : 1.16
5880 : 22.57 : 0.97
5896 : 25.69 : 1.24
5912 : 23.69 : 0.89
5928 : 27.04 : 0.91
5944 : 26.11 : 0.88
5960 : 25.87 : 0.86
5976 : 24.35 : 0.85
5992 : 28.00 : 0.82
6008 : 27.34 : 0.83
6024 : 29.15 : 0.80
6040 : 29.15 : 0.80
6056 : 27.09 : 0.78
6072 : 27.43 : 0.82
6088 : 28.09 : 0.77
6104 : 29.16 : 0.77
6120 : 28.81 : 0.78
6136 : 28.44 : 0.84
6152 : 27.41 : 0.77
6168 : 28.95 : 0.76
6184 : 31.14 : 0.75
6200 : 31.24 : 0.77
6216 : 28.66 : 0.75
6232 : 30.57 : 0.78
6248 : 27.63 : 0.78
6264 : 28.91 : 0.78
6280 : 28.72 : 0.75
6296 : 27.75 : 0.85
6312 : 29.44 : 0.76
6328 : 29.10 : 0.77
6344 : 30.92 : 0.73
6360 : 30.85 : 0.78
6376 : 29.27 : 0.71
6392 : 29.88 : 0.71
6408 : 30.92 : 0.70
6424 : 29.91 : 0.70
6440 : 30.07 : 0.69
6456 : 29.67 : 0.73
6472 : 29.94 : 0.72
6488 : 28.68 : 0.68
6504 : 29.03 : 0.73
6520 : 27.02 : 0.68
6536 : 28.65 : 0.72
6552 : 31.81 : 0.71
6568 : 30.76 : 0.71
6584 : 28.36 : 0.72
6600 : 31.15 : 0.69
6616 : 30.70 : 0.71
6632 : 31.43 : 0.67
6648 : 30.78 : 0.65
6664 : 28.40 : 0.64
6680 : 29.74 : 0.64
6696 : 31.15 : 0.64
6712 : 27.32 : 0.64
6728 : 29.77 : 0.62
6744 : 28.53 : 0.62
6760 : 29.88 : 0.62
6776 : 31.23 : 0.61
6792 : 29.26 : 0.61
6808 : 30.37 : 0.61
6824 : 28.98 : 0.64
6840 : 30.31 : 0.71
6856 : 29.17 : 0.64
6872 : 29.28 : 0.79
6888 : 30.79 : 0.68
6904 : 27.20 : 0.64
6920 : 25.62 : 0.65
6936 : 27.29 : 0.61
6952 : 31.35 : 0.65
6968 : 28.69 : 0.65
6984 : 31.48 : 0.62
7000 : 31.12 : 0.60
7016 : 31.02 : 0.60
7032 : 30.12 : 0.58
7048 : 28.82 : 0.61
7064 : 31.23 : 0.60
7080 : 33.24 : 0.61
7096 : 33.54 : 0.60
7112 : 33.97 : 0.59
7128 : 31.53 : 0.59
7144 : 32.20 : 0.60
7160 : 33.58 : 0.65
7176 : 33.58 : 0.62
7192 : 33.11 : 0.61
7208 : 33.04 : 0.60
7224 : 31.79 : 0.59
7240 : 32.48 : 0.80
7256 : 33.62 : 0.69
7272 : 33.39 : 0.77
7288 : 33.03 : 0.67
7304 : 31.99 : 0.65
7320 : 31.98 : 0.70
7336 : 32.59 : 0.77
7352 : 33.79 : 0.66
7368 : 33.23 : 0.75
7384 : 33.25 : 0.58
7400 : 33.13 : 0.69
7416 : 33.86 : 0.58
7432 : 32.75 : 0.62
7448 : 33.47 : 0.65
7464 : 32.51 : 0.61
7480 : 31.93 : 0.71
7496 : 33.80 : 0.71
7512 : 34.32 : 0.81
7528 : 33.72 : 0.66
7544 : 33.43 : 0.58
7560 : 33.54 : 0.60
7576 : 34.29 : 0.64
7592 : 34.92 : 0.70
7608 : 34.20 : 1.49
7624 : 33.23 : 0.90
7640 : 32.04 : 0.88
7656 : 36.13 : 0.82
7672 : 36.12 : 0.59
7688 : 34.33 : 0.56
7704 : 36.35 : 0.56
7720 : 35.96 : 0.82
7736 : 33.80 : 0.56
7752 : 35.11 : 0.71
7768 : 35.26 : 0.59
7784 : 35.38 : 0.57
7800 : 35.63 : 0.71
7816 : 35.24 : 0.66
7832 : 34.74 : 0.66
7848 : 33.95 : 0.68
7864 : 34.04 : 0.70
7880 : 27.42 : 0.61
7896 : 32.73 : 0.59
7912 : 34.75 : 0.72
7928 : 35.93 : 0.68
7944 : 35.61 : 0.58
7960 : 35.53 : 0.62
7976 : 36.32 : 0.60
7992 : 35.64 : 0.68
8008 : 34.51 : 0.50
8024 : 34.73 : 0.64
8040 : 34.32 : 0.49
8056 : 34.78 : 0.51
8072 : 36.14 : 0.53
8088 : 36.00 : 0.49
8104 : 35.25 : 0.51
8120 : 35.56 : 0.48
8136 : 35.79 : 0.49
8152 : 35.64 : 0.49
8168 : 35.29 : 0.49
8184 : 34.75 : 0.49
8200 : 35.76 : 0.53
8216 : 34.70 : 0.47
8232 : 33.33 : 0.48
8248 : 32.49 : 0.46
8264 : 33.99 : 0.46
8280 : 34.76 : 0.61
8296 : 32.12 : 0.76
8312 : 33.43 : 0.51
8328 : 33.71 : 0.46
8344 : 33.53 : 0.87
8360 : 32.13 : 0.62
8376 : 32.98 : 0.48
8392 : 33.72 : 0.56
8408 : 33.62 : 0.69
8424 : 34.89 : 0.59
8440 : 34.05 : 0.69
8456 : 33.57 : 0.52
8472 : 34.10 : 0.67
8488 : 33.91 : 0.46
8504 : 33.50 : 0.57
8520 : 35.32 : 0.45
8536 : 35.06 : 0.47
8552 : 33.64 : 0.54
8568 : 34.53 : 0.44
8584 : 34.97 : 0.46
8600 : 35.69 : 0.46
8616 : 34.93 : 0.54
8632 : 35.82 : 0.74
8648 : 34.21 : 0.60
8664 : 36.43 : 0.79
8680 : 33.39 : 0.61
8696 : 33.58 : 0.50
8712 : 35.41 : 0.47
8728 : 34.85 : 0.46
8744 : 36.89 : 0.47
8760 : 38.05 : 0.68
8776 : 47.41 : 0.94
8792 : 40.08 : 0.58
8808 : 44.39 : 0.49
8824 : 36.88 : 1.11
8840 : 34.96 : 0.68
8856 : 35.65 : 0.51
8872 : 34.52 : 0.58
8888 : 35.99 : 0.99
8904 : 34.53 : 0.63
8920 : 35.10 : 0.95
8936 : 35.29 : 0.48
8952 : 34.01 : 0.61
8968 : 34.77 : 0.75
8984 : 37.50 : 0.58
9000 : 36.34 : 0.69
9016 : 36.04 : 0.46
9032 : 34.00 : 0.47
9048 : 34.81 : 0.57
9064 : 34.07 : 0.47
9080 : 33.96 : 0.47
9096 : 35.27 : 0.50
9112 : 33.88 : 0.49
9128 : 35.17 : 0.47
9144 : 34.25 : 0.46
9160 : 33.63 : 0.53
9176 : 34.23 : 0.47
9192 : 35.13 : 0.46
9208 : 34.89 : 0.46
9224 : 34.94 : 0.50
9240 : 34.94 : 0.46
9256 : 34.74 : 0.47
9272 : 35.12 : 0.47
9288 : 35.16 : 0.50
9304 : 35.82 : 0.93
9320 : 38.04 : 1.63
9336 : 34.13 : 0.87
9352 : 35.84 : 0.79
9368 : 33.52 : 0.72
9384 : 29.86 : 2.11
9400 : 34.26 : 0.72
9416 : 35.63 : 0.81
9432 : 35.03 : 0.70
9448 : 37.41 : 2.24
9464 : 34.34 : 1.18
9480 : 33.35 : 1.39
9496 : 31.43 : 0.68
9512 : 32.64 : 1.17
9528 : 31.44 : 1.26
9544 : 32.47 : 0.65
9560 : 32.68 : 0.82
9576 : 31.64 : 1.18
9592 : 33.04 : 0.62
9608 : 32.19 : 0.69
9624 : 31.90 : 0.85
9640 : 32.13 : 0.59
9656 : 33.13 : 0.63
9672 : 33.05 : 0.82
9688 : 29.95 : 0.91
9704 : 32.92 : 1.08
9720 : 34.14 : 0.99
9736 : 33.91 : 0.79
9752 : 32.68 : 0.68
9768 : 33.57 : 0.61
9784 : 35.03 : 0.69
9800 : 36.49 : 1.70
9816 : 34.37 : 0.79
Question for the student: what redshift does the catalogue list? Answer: 0.337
